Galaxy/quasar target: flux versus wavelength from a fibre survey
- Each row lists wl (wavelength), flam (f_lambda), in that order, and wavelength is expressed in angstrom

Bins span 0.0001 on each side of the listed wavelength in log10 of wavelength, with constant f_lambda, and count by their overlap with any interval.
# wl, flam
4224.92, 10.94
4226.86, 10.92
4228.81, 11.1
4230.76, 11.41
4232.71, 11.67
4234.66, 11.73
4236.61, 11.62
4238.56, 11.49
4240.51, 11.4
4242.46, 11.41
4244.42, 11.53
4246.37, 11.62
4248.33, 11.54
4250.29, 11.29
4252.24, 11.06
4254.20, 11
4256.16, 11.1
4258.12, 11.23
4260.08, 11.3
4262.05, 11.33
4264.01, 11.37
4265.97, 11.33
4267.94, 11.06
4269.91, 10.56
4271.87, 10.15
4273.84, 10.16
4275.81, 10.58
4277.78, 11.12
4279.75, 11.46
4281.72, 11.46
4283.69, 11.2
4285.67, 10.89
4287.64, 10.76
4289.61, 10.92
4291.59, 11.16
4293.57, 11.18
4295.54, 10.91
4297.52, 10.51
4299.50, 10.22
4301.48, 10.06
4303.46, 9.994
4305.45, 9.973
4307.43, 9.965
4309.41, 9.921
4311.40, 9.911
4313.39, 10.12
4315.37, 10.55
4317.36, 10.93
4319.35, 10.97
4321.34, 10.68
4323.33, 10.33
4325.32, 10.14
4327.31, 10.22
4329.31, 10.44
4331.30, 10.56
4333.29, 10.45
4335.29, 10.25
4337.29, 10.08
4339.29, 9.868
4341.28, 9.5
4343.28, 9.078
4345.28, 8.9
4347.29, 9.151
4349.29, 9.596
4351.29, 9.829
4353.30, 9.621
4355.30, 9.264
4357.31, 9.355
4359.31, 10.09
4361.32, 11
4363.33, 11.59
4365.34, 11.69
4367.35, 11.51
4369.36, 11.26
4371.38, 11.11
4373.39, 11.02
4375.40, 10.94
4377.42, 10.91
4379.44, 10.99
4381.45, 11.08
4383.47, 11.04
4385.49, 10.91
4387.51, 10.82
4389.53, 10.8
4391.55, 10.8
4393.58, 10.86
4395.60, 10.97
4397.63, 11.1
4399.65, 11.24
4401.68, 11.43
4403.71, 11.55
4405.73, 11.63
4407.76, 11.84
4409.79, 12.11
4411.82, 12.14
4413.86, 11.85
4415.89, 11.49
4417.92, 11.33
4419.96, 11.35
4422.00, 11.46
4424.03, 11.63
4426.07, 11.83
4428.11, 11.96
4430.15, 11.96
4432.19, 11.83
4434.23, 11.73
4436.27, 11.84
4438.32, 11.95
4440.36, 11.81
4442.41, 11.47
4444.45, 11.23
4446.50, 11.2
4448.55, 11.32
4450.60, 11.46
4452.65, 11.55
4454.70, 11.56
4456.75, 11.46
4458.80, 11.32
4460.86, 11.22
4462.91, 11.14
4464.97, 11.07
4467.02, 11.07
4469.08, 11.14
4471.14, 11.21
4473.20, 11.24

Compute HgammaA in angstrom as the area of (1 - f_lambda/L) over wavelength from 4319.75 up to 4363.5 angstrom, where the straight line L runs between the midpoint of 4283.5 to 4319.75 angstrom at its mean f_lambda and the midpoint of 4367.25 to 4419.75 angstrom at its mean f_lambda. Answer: 3.4 angstrom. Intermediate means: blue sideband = 10.5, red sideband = 11.3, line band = 9.98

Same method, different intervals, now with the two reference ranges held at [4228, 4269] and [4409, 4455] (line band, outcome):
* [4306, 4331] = 2.4 angstrom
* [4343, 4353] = 1.9 angstrom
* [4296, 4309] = 1.5 angstrom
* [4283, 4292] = 0.4 angstrom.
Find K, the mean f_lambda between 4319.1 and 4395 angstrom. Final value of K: 10.4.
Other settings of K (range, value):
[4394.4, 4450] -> 11.6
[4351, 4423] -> 11.1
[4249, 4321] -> 10.8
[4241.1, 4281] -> 11.1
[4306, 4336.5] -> 10.4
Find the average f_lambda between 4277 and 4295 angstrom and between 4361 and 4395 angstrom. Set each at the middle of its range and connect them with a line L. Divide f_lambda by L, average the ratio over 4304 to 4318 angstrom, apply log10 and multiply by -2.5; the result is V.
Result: 0.10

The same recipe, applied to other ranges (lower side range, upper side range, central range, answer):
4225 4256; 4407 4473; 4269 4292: 0.05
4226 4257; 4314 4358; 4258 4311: 0.00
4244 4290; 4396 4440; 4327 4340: 0.11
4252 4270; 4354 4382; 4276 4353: 0.07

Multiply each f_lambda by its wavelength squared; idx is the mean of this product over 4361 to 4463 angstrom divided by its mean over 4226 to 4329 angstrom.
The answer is 1.12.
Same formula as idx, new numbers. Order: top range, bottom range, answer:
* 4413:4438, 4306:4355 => 1.22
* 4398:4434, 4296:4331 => 1.19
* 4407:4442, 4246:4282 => 1.14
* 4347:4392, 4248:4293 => 1.01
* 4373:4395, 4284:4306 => 1.07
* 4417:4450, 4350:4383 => 1.12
